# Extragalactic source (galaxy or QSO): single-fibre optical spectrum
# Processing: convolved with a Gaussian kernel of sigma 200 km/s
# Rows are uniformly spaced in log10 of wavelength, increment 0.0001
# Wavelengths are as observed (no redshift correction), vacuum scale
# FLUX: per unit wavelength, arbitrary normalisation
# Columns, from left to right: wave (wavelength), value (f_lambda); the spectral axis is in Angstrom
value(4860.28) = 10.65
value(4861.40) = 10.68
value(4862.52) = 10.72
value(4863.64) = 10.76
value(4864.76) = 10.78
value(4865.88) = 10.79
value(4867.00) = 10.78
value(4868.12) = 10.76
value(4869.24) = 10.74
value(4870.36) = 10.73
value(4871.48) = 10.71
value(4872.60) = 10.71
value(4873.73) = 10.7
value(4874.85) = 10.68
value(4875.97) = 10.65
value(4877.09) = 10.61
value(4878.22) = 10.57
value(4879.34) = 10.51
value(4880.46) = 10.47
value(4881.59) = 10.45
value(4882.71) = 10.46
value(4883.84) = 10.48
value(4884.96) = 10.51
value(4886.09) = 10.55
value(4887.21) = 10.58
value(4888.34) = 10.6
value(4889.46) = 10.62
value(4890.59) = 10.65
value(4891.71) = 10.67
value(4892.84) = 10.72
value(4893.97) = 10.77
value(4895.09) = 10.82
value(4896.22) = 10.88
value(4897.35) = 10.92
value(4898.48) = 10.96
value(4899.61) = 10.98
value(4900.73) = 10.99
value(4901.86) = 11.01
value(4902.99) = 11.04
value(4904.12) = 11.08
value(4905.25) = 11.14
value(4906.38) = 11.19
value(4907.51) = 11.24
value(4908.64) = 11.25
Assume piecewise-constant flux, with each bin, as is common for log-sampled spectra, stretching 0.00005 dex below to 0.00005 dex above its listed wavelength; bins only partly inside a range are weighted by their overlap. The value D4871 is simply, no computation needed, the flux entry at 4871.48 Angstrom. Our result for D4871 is 10.71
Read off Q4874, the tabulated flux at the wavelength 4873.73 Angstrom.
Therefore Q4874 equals 10.7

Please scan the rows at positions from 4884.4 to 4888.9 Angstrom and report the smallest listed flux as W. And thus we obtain 10.51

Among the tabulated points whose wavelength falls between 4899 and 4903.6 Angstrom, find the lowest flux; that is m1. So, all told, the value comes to 10.98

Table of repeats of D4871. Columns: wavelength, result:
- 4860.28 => 10.65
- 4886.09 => 10.55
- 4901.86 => 11.01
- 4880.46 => 10.47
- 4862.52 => 10.72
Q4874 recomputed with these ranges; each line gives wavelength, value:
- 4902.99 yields 11.04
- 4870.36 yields 10.73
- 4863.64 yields 10.76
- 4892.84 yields 10.72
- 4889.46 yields 10.62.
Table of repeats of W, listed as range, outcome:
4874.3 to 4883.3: 10.45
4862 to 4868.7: 10.72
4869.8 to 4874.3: 10.7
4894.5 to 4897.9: 10.82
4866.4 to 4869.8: 10.74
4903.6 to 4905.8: 11.08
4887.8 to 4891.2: 10.6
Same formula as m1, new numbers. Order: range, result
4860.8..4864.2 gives 10.68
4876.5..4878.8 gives 10.57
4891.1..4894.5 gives 10.67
